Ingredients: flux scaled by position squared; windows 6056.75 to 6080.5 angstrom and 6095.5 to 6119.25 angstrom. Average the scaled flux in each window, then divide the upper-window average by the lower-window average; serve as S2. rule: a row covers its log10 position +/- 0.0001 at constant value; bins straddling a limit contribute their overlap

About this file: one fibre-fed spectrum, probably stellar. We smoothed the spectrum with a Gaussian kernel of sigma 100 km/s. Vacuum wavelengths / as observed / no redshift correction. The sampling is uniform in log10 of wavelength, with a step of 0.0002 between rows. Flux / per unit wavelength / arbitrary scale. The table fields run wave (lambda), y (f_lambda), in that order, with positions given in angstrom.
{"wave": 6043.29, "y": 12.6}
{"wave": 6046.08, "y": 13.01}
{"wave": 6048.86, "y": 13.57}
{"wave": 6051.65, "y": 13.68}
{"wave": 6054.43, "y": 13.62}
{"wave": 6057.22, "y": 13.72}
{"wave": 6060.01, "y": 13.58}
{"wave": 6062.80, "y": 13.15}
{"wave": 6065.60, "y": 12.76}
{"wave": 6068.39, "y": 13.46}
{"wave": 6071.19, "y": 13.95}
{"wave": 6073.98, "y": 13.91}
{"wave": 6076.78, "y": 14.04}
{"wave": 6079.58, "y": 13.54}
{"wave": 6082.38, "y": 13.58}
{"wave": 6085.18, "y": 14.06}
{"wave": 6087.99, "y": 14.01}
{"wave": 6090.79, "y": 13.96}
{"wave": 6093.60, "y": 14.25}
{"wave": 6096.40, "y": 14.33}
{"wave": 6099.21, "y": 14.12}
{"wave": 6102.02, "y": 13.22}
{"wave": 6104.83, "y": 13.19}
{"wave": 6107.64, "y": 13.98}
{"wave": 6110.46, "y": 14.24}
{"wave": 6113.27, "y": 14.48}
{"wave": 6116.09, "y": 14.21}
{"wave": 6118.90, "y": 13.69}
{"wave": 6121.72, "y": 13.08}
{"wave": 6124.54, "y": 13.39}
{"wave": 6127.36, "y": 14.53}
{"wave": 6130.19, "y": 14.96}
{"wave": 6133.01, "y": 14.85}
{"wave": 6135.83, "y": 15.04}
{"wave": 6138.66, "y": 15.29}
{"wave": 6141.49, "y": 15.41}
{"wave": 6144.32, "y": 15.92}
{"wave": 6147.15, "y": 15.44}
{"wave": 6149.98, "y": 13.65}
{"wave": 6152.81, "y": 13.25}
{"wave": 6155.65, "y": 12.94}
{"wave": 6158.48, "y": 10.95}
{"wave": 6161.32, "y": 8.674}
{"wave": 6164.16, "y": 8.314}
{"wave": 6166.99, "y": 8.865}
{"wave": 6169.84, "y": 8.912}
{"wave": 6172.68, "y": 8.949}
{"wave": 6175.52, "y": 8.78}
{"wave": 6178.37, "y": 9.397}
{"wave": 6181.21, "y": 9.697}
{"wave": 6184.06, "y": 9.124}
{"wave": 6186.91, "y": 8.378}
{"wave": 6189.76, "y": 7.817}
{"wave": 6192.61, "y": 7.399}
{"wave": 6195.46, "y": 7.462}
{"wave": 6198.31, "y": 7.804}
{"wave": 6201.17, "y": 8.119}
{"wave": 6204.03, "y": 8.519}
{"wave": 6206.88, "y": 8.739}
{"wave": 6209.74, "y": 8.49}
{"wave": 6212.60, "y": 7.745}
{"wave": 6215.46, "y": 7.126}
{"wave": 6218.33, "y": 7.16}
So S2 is 1.04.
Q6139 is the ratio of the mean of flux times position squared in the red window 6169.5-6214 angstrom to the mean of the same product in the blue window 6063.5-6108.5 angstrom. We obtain 0.64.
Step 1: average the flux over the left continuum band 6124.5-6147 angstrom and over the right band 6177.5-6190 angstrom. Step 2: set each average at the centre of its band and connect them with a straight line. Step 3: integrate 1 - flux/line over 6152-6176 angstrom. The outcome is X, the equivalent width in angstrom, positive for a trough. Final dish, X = 3.3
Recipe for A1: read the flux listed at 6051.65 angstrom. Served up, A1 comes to 13.68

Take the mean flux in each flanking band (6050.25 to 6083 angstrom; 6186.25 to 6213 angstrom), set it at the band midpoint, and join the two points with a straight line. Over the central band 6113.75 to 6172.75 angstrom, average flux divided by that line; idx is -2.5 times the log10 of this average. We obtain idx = -0.24 mag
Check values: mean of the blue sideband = 13.6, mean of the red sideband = 8.05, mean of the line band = 13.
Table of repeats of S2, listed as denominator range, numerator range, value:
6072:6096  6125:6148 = 1.10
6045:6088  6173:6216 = 0.64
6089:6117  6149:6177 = 0.75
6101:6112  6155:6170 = 0.72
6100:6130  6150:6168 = 0.79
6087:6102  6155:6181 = 0.69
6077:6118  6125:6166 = 0.98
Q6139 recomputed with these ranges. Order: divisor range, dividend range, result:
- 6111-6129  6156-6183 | 0.68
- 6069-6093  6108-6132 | 1.03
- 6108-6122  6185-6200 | 0.57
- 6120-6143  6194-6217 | 0.56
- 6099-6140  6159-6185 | 0.65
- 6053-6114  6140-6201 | 0.77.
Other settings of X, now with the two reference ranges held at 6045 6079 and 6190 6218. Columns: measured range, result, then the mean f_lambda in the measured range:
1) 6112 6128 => -3.7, 13.9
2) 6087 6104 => -2.4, 14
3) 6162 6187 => 0.3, 8.96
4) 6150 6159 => -2.6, 12.7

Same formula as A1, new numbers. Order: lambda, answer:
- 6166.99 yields 8.865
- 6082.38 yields 13.58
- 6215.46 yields 7.126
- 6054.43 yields 13.62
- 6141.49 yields 15.41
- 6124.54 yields 13.39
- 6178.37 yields 9.397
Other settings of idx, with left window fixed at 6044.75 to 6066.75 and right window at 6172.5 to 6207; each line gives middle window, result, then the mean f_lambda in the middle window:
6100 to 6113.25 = -0.19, 13.8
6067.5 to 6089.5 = -0.11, 13.8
